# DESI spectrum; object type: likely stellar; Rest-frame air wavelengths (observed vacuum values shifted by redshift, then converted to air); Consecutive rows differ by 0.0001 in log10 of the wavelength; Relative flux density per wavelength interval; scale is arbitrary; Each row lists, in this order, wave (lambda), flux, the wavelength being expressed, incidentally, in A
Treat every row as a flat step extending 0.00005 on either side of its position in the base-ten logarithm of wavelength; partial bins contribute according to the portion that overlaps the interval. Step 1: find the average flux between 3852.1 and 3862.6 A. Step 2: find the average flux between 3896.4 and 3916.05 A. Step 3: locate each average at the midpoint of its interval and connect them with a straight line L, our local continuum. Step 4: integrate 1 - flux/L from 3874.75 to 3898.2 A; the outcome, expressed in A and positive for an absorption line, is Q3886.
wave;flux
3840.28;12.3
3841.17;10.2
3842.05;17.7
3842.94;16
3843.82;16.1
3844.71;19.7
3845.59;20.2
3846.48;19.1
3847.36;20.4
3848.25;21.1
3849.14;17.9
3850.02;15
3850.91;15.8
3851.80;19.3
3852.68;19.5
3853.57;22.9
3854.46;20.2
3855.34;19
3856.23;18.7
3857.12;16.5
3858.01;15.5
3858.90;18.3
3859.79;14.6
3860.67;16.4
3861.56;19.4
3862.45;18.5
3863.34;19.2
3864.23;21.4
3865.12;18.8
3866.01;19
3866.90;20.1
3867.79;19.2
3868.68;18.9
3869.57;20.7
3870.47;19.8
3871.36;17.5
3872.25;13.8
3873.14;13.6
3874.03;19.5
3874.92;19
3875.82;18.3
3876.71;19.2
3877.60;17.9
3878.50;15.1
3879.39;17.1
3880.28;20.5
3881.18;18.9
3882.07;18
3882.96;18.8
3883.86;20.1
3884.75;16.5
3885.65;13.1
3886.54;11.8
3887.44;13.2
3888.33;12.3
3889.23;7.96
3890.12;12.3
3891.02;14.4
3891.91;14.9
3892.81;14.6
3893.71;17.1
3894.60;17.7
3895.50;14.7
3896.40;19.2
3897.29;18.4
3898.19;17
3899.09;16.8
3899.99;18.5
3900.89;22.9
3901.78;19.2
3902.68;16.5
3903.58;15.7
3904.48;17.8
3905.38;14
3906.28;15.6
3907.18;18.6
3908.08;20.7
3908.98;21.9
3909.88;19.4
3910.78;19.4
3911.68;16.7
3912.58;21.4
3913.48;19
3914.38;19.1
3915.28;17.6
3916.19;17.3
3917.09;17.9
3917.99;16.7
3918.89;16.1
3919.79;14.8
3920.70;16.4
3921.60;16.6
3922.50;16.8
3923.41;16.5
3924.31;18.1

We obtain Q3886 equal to 2.79 A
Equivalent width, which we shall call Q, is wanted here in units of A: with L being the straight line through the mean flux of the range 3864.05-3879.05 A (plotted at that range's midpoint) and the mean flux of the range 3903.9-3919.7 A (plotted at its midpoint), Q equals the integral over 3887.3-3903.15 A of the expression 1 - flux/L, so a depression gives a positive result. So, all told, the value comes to 1.9 A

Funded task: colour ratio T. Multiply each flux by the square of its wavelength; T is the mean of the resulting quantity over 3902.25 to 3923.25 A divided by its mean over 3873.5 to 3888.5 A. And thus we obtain 1.0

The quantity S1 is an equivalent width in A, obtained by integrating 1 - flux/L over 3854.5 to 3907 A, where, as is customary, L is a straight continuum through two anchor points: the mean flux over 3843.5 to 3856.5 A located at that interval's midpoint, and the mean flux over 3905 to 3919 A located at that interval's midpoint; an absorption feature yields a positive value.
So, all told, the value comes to 4.2 A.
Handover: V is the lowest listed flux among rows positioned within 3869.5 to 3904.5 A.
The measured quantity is 7.96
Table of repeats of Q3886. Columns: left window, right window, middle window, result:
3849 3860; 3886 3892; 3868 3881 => -2.9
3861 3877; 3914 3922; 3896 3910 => -0.6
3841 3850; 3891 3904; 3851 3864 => -0.4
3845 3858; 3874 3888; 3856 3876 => -0.1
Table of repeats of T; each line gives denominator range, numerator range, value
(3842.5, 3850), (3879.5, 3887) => 0.94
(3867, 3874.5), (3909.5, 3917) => 1.06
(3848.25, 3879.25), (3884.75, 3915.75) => 0.94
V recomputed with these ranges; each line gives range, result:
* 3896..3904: 15.7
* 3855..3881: 13.6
